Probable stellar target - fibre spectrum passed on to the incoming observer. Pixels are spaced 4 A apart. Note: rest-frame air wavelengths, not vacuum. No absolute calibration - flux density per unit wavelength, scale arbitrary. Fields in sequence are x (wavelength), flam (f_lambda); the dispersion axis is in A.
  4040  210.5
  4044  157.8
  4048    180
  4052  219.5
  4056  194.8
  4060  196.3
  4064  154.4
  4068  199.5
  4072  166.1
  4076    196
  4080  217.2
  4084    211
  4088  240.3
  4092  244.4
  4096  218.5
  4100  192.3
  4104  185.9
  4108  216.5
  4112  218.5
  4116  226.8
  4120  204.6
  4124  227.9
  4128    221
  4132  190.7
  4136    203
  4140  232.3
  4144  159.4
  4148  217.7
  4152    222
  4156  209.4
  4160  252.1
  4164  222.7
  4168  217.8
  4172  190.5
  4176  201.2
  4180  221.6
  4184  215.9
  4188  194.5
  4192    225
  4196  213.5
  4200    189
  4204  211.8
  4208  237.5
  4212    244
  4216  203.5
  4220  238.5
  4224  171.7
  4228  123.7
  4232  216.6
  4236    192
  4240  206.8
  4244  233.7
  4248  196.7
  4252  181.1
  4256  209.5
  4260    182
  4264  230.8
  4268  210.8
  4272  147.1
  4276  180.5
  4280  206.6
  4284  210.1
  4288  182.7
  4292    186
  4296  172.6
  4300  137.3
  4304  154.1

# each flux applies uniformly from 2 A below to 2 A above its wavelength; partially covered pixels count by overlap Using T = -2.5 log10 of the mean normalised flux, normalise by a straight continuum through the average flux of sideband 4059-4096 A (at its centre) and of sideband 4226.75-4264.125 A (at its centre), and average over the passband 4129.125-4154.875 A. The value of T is -0.02 mag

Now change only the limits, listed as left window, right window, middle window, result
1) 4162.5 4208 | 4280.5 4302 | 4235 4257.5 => -0.059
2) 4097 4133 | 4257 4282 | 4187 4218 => -0.077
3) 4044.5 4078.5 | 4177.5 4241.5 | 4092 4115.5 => -0.097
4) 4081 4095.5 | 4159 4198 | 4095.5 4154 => 0.073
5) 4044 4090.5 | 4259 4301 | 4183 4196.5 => -0.111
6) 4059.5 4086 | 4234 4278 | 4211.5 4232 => 0.008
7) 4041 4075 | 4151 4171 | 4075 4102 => -0.115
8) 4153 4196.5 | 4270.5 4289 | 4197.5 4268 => -0.027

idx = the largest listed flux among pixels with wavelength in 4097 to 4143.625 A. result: 232.3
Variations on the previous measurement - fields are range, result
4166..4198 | 225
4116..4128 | 227.9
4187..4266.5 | 244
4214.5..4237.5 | 238.5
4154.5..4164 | 252.1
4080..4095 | 244.4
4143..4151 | 217.7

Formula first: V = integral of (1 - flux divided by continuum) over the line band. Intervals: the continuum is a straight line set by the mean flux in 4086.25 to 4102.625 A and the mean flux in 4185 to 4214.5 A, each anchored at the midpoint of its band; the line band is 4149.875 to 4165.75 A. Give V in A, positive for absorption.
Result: -0.6 A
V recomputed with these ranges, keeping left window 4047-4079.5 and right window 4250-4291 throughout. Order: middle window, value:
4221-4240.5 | 1.0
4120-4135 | -1.6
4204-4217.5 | -2.4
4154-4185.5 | -4.0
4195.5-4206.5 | -0.7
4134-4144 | -0.8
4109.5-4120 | -1.5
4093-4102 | -0.9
